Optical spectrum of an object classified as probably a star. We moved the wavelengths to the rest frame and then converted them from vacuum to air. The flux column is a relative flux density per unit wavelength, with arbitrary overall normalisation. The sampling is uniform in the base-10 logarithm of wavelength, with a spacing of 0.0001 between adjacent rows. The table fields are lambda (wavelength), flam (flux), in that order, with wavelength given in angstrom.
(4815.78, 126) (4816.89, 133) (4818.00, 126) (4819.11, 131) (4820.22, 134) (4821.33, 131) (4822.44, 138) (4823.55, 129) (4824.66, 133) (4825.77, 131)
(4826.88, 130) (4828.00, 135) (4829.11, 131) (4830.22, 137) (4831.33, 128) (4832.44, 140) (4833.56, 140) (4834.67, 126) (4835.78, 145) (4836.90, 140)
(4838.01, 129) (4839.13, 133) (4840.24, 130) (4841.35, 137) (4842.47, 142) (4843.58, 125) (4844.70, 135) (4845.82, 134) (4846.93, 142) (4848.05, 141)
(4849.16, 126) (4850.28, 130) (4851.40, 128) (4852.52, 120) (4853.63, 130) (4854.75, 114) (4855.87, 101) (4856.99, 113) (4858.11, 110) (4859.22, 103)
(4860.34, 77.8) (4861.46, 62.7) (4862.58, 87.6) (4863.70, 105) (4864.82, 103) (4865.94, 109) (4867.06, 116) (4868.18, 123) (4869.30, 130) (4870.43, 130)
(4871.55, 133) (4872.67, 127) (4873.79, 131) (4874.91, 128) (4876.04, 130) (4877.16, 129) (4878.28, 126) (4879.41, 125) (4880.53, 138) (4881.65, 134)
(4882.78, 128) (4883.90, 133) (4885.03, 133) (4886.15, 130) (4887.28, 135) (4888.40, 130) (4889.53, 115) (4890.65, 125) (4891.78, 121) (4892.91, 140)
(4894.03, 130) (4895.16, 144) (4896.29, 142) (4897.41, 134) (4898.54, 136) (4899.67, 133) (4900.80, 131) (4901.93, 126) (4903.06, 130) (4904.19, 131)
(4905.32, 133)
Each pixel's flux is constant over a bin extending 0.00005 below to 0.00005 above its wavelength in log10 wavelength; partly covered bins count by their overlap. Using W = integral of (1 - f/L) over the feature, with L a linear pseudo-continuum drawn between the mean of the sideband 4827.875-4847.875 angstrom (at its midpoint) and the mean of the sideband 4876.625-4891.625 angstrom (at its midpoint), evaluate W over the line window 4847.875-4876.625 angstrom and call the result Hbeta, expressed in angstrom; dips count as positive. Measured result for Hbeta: 3.6 angstrom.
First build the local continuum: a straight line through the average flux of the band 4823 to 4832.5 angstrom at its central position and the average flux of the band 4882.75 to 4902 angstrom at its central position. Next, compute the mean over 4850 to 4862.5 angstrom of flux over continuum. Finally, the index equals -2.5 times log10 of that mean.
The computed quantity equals 0.23 mag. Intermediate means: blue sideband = 132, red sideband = 132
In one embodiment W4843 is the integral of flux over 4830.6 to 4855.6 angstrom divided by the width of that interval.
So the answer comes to 132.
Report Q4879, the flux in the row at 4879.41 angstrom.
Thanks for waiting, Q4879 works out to 125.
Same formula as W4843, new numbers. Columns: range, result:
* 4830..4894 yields 125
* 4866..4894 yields 128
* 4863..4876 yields 121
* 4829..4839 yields 135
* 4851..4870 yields 108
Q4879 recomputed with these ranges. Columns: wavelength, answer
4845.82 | 134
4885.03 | 133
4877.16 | 129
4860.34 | 77.8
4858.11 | 110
